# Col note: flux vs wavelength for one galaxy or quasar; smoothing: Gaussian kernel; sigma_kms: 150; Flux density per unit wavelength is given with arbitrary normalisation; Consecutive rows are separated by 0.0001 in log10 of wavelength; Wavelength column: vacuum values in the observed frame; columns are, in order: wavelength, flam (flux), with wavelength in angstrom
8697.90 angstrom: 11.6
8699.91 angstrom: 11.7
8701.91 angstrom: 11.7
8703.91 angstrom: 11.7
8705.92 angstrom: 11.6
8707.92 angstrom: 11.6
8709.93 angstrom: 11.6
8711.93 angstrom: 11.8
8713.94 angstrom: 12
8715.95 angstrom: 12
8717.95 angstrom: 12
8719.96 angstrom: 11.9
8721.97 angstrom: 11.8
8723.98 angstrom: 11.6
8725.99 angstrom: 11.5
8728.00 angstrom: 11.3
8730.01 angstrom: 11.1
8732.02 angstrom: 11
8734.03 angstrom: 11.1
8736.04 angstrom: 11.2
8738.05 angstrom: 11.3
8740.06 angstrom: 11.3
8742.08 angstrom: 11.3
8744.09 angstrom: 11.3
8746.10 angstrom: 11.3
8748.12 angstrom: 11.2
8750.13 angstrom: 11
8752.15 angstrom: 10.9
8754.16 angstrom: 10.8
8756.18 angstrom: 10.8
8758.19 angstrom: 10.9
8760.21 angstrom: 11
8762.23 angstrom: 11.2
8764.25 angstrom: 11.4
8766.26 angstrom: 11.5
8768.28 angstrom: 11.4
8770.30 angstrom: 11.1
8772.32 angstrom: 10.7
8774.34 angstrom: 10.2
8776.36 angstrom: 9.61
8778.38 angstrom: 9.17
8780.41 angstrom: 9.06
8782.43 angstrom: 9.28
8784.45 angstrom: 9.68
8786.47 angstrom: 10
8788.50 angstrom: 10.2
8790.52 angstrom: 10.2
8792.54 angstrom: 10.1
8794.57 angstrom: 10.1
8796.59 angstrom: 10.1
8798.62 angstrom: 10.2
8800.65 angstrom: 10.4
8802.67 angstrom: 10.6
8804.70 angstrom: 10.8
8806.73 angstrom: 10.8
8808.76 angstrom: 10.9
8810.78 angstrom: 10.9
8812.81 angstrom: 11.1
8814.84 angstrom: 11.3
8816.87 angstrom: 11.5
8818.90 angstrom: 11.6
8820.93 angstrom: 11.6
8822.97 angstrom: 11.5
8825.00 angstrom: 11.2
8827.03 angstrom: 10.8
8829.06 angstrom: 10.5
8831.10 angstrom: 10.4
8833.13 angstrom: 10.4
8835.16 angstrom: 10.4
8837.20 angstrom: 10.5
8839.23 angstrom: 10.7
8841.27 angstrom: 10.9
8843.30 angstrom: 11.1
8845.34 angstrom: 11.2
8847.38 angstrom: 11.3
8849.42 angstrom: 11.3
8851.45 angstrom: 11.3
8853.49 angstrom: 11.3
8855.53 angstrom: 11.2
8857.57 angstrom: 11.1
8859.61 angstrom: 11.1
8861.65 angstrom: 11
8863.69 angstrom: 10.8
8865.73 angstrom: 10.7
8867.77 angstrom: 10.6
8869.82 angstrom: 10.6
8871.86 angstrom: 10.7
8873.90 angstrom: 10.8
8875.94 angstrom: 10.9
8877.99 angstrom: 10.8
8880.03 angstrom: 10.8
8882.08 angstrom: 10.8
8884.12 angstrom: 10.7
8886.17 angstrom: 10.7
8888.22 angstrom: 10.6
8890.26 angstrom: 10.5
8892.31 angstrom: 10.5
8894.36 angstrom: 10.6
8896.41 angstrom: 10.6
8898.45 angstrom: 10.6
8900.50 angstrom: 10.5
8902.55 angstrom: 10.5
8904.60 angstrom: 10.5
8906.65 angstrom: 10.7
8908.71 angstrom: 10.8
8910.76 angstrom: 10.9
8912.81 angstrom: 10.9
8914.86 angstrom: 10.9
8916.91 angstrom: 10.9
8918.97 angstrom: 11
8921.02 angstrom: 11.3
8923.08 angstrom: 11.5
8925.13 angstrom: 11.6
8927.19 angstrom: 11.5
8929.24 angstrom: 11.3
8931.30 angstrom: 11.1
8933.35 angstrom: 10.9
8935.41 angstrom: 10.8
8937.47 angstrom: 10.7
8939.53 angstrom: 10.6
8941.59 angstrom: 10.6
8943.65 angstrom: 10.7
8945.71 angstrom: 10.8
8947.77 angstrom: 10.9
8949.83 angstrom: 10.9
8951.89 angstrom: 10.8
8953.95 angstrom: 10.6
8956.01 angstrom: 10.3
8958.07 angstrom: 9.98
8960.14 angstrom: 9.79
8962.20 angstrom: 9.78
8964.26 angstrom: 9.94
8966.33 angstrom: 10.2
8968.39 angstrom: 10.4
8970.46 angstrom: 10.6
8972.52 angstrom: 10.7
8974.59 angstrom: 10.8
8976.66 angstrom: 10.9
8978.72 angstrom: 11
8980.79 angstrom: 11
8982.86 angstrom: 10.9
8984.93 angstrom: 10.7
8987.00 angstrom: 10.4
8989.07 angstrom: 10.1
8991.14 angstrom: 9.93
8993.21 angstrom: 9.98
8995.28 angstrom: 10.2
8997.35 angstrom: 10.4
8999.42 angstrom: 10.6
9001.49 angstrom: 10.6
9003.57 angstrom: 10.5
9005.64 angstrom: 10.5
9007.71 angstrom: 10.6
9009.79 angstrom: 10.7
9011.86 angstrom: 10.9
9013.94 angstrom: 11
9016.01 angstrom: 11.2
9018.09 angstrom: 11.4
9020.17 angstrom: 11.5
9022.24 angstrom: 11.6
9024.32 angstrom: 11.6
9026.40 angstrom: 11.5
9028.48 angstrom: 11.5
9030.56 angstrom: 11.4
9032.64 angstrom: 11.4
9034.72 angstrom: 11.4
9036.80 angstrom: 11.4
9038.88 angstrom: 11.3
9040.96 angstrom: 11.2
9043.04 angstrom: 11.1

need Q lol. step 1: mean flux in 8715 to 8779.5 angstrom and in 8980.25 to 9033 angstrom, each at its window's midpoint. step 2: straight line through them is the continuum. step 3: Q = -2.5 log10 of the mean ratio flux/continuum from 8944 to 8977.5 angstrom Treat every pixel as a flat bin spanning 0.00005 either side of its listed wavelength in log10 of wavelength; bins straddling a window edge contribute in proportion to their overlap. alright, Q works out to 0.043 mag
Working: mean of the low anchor 11.1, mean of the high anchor 10.8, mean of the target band 10.5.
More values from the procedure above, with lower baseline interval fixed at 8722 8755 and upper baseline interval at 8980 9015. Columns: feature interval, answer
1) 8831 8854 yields 0.00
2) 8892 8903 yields 0.02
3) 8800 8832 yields 0.00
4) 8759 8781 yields 0.05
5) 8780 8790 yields 0.14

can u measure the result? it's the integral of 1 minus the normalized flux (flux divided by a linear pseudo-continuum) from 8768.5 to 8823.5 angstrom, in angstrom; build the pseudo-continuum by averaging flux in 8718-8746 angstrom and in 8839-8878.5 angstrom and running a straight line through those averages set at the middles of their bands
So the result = 3.44 angstrom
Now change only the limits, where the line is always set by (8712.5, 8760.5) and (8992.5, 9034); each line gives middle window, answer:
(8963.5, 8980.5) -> 0.65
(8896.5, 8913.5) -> 0.67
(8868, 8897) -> 1.17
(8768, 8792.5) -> 2.73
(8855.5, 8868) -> 0.26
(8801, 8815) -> 0.46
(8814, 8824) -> -0.25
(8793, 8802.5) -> 0.86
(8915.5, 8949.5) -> 0.19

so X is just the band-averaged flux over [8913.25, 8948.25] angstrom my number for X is 11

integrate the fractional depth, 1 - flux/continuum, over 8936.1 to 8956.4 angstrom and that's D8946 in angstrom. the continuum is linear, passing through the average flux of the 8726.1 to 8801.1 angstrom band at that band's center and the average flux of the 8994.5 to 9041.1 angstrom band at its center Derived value 0.5 angstrom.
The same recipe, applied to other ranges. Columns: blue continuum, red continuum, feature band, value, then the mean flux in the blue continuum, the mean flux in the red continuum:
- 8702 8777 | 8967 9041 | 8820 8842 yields 0.7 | 11.3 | 10.9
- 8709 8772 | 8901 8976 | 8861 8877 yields 0.3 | 11.3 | 10.7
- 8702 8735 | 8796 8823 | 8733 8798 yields 3.6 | 11.6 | 10.9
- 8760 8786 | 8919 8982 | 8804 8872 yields -3.0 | 10.4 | 10.7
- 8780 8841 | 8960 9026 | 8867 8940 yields -1.4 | 10.6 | 10.7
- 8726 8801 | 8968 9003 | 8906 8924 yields -0.7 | 10.7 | 10.5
